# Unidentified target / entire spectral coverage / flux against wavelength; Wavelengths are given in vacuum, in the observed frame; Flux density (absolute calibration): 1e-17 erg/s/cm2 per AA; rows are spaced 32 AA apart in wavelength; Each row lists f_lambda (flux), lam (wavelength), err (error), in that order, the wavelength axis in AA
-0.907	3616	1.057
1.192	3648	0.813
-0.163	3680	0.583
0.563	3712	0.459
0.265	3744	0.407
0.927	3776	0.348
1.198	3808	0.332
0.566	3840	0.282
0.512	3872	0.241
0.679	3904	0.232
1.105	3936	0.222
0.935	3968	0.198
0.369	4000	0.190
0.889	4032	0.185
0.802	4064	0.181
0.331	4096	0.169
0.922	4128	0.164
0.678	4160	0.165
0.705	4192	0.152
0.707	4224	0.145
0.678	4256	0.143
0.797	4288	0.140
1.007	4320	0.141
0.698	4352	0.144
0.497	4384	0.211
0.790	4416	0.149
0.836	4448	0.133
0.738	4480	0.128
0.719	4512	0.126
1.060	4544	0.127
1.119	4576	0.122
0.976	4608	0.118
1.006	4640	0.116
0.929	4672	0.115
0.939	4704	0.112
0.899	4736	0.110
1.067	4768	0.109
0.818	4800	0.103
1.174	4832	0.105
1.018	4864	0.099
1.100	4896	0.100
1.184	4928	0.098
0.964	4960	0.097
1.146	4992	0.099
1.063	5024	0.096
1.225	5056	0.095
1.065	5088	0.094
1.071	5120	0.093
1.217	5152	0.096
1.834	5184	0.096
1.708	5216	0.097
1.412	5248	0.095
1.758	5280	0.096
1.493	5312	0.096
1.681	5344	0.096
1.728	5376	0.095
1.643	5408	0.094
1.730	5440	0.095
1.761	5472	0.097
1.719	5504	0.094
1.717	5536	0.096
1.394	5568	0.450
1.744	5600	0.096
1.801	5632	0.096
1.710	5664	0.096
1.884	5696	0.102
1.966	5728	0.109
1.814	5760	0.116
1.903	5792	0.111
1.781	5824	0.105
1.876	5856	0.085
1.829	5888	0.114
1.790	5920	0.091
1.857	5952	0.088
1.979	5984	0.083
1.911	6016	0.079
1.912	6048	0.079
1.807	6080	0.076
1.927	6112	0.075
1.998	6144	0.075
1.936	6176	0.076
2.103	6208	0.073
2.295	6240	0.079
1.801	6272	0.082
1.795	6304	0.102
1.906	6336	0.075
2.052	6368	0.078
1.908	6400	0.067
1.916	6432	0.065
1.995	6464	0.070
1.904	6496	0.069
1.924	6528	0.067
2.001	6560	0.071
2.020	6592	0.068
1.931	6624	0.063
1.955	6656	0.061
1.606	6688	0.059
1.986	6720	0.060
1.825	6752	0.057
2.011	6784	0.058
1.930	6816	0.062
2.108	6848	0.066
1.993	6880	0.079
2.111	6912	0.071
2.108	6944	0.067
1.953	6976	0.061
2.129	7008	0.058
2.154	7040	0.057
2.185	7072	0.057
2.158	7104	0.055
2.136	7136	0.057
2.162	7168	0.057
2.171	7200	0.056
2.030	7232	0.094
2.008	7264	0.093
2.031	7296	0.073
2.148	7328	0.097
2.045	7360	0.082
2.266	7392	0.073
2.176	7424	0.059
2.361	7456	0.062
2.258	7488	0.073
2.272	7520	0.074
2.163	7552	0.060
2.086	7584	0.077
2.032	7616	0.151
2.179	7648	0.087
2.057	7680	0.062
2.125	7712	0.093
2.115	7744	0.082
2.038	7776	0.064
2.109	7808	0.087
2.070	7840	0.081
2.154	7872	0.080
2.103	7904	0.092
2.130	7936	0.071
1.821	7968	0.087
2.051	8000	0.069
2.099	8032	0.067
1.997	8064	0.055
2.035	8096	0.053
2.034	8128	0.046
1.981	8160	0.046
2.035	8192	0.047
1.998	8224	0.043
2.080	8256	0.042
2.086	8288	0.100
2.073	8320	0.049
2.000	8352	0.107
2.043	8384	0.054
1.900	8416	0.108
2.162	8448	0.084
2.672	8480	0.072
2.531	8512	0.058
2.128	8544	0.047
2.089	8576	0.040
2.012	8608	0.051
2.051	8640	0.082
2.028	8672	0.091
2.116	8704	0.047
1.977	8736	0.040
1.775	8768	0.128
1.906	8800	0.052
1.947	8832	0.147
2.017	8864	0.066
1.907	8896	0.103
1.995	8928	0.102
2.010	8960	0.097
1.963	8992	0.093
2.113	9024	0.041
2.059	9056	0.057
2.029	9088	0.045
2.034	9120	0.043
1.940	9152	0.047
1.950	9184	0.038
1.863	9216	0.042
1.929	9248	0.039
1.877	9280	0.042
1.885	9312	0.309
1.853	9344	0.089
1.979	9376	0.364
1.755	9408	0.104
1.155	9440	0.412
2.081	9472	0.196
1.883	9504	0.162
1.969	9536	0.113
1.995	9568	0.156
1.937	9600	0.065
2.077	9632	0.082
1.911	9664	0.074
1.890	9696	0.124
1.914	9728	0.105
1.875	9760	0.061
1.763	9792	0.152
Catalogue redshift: 0.293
